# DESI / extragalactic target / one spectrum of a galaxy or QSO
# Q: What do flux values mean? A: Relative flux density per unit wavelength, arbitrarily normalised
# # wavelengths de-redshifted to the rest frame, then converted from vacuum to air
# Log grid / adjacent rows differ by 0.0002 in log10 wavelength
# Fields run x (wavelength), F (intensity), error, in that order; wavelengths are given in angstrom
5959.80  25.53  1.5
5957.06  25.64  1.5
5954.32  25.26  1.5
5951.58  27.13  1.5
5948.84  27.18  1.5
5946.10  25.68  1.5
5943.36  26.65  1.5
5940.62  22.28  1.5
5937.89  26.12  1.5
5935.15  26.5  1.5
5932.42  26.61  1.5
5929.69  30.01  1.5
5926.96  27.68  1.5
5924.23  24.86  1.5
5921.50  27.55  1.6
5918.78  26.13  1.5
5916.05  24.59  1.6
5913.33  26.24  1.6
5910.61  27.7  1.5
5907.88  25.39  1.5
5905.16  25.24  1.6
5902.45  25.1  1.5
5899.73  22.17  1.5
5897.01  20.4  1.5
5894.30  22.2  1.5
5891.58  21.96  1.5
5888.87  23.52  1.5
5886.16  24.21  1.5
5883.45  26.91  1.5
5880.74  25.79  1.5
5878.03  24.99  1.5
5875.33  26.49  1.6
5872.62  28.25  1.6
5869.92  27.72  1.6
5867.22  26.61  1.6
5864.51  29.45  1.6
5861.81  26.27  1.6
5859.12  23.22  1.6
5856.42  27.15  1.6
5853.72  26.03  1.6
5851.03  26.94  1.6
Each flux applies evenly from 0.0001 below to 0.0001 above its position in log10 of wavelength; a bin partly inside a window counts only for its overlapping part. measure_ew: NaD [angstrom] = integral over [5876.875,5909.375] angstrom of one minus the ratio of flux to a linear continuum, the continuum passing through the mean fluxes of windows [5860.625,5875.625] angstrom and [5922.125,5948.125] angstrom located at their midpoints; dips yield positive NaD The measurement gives 3.7 angstrom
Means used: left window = 27.5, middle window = 24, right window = 26.3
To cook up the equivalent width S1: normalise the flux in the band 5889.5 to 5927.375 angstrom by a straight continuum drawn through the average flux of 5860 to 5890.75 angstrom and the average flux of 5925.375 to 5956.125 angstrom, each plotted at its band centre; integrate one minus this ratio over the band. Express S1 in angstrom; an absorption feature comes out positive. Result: 2.37 angstrom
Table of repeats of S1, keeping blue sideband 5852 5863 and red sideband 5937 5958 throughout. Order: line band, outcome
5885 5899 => 1.8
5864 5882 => -0.8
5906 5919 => -0.1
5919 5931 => -0.8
